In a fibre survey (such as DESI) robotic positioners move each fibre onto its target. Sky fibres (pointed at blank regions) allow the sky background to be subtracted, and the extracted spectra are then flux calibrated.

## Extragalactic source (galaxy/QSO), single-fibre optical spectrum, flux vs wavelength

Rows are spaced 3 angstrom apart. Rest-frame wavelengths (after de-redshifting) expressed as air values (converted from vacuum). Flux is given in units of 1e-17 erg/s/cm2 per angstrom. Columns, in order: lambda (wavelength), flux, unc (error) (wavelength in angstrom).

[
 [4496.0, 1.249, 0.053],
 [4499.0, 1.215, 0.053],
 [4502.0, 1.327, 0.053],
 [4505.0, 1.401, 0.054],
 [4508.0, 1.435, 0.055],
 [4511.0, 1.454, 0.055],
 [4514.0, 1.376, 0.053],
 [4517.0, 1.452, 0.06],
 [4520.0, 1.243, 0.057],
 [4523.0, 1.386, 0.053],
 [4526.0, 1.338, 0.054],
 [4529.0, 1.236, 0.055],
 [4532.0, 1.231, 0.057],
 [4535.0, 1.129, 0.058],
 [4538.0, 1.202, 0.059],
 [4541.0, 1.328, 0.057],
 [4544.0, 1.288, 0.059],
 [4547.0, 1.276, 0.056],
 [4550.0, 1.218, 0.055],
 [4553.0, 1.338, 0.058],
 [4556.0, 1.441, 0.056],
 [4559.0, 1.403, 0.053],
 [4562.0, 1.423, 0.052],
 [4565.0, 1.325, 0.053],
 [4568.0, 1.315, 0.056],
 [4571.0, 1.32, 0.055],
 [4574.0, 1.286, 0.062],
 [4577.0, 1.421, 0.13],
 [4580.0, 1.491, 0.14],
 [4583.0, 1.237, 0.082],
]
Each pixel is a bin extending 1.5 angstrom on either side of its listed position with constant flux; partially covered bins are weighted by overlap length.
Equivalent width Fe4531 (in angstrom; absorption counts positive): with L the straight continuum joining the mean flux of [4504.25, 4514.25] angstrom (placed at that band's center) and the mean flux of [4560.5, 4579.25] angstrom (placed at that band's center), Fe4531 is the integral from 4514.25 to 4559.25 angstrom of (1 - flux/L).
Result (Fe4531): 3.0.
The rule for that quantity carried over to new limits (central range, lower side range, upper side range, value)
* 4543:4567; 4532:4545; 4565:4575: -1.22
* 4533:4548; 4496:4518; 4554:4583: 1.40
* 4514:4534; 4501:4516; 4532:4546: 0.08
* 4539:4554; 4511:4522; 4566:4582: 0.89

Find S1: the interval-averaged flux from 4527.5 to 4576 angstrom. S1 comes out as 1.3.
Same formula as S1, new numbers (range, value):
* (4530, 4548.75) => 1.24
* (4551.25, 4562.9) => 1.4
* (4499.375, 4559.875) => 1.32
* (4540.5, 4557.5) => 1.31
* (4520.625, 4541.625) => 1.26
